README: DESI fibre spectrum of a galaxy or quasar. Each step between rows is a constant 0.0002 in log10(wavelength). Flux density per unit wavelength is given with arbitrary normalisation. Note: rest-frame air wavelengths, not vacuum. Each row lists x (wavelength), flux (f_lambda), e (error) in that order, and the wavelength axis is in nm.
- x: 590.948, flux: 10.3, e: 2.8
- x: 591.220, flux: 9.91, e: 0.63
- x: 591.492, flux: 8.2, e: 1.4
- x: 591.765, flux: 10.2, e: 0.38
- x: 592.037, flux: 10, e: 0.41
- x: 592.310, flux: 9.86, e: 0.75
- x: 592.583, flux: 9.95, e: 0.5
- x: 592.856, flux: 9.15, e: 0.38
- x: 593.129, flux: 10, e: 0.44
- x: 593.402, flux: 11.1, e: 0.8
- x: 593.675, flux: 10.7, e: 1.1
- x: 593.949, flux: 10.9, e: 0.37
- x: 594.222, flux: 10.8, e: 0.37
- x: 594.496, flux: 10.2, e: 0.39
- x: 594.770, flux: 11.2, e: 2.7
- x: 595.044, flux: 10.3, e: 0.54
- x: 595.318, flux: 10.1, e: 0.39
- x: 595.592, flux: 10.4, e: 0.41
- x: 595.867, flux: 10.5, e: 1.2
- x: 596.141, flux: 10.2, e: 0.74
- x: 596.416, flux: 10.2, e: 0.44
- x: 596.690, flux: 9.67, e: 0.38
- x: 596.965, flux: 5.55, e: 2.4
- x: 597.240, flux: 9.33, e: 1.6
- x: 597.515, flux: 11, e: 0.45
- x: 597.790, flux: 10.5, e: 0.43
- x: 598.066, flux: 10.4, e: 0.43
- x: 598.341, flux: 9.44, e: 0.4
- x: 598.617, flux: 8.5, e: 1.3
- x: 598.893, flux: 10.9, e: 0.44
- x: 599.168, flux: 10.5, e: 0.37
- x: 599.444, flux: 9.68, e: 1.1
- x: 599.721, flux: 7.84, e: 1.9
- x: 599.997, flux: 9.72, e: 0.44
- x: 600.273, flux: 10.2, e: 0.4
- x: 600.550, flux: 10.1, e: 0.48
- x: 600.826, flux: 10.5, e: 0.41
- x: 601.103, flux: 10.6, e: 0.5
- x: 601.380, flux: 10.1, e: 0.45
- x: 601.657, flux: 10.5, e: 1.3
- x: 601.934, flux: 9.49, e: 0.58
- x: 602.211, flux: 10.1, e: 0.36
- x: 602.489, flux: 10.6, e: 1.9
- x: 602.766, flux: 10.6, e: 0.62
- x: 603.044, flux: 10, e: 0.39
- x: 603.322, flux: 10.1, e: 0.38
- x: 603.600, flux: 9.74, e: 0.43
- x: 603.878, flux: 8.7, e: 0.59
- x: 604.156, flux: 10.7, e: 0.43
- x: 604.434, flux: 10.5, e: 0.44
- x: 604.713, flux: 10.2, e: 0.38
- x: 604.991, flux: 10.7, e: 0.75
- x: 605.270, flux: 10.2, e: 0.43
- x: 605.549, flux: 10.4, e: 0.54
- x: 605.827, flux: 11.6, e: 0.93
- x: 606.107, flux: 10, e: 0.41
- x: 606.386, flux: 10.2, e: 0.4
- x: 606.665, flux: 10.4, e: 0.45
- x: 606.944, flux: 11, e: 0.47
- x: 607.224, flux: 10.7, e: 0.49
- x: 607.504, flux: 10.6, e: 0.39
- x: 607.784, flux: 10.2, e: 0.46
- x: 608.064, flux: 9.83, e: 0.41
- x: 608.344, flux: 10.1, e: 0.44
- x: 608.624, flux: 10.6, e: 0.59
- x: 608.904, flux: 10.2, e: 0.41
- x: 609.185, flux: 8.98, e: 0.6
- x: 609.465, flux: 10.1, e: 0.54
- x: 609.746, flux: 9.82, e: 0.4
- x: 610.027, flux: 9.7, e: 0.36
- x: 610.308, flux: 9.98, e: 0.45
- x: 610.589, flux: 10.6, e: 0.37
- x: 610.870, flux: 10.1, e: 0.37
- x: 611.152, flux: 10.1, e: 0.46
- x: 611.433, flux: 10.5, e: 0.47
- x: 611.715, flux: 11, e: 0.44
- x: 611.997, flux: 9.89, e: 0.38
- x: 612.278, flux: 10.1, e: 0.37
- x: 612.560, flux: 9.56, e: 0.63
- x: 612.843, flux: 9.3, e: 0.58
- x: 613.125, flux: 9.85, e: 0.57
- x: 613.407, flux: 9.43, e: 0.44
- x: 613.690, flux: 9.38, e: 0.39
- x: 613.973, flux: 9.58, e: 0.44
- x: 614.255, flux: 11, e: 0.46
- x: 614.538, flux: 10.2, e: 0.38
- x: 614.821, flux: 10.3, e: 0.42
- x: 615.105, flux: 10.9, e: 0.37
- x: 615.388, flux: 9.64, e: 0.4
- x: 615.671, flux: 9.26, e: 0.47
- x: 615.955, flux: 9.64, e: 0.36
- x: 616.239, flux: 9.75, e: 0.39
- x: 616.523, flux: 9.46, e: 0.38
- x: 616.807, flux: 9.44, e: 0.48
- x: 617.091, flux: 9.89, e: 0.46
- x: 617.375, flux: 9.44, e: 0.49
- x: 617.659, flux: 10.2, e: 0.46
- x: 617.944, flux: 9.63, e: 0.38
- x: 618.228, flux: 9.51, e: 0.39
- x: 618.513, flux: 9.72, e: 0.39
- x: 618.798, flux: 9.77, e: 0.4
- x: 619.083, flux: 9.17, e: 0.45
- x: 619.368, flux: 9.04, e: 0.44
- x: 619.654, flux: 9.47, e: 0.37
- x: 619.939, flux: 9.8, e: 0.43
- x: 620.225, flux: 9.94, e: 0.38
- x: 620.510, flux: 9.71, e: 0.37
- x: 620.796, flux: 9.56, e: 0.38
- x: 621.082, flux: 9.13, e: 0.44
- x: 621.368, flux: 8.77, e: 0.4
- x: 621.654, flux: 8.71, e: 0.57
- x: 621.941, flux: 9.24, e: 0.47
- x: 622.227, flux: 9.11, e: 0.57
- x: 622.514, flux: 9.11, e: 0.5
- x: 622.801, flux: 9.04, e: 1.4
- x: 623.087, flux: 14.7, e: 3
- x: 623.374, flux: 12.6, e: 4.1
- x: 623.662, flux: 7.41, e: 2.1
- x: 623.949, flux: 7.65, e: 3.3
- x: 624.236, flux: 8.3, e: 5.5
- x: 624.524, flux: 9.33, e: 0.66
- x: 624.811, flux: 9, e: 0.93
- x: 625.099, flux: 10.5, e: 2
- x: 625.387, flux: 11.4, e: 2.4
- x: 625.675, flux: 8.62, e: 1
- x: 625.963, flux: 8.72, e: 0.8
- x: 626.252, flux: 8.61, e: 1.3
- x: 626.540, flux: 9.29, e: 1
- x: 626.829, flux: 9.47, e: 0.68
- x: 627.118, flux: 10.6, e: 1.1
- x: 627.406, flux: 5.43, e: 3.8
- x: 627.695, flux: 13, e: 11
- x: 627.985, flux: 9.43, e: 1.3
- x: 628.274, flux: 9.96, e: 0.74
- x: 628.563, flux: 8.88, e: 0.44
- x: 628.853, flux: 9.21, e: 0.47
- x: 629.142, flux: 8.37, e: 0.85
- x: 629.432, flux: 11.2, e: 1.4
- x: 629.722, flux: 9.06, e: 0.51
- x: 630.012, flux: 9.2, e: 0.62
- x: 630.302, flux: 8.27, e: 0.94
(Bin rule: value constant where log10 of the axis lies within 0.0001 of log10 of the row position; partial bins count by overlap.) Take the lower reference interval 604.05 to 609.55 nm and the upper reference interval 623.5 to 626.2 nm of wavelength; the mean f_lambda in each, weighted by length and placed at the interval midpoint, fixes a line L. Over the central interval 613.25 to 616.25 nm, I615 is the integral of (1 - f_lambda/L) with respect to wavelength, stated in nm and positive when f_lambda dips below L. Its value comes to -0.05 nm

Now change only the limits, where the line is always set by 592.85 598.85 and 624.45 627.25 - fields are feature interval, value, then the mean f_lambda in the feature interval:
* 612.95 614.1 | 0.02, 9.55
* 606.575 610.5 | -0.13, 10.2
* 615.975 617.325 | 0.01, 9.62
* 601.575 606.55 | -0.17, 10.2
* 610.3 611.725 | -0.08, 10.4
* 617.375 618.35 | -0.01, 9.74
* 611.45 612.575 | -0.05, 10.2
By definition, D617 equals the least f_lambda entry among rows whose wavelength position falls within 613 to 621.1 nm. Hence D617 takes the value 9.04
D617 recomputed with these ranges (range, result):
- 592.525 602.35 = 5.55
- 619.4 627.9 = 5.43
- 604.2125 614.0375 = 8.98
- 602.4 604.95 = 8.7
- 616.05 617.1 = 9.44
